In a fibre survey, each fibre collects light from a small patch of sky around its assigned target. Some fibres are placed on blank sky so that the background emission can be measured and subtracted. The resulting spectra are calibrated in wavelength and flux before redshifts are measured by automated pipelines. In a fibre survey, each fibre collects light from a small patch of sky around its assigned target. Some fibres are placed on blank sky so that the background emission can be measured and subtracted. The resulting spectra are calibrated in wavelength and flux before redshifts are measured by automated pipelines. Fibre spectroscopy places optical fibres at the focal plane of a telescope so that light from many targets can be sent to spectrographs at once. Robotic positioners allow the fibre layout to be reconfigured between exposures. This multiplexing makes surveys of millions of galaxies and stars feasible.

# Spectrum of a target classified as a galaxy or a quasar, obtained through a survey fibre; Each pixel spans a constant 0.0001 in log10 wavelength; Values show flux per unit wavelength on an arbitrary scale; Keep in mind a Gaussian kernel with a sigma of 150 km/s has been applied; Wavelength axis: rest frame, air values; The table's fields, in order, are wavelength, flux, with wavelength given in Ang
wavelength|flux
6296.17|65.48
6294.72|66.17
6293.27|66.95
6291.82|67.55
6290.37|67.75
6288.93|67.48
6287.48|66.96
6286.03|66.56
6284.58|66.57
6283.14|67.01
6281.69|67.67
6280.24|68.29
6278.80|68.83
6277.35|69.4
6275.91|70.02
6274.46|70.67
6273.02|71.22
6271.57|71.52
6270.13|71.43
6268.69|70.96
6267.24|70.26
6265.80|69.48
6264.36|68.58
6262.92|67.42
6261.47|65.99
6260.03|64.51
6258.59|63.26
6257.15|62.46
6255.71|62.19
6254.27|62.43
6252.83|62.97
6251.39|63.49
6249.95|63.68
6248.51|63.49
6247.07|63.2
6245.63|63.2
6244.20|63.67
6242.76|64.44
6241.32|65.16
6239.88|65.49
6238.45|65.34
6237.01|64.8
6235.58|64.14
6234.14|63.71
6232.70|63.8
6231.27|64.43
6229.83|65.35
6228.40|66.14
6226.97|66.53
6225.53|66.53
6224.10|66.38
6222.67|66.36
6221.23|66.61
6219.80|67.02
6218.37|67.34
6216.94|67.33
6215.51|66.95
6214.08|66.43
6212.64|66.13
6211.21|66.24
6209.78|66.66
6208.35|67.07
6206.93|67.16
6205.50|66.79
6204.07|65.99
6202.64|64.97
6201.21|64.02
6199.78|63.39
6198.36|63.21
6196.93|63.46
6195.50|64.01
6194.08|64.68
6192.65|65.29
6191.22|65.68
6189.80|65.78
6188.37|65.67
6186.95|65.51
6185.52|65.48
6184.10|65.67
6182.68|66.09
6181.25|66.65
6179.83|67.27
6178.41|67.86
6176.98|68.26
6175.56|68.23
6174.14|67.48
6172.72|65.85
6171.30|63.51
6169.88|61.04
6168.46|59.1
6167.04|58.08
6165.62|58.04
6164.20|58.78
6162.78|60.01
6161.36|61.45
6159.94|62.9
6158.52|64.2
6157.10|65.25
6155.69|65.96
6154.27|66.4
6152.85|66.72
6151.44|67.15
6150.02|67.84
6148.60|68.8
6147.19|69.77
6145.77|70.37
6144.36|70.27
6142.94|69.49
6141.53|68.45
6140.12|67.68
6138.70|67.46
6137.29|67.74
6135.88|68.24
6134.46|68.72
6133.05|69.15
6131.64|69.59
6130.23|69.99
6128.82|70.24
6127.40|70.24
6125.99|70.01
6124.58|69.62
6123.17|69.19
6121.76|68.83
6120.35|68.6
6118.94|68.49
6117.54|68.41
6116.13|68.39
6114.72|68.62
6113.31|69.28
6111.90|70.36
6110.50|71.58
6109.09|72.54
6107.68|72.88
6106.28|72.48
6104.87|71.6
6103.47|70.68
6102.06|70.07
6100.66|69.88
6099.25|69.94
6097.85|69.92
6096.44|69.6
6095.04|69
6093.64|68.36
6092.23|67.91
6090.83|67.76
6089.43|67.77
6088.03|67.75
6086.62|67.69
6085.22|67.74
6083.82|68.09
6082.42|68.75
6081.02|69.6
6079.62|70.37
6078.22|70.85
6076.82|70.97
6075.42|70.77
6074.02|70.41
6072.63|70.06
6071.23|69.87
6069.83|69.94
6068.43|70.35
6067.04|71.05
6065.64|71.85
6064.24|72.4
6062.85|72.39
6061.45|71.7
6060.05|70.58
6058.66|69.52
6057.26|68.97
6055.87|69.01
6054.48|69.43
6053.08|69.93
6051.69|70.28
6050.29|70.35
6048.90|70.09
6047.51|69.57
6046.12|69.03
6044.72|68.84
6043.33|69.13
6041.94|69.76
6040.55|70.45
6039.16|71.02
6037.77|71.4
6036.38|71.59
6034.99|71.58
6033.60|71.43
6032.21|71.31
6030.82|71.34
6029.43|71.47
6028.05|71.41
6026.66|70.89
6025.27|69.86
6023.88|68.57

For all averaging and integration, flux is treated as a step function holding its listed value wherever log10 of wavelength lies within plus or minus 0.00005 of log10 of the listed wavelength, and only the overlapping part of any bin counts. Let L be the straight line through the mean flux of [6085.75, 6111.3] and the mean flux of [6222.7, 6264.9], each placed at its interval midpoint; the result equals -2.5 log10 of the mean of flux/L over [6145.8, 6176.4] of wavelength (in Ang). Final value 0.05 mag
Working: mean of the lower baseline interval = 69.8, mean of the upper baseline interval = 64.6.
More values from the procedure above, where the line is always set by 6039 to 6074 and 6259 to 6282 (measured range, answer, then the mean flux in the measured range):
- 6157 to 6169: 0.15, 60.6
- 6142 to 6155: 0.02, 68.5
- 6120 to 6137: 0.01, 69.3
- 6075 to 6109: 0.01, 69.6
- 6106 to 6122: 0.00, 70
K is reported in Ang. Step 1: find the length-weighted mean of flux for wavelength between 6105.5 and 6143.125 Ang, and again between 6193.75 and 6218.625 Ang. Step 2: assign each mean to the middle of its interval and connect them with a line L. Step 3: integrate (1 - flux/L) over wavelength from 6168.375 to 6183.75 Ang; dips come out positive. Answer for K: 0.3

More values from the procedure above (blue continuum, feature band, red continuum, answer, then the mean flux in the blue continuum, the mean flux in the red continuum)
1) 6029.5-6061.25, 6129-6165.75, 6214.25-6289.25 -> 0.8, 70.2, 66.3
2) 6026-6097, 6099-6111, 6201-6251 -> -0.4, 70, 65.5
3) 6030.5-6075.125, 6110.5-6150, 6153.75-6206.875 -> -1.4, 70.5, 64.4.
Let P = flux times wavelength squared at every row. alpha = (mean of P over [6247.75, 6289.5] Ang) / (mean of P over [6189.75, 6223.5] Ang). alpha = 1.04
